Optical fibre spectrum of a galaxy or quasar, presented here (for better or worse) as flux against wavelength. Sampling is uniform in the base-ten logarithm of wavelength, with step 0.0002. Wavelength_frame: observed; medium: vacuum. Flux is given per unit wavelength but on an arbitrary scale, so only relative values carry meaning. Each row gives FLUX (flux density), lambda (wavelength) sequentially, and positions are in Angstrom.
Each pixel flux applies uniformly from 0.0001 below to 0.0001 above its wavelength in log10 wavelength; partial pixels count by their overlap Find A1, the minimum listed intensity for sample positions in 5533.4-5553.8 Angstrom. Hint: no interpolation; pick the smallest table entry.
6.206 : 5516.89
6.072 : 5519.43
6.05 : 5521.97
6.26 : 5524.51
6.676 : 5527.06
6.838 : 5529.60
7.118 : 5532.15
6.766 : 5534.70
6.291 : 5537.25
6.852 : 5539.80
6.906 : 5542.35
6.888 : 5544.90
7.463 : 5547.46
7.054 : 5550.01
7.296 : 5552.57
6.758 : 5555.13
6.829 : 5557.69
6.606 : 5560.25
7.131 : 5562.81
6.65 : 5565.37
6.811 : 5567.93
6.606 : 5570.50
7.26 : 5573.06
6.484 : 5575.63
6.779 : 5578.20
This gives 6.291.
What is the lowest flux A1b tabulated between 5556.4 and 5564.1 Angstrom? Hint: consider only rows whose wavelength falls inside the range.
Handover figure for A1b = 6.606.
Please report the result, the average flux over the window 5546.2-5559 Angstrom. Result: 7.08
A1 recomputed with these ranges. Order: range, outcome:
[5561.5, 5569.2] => 6.65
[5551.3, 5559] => 6.758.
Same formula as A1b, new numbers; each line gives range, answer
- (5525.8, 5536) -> 6.676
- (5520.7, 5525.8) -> 6.05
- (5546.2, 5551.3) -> 7.054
